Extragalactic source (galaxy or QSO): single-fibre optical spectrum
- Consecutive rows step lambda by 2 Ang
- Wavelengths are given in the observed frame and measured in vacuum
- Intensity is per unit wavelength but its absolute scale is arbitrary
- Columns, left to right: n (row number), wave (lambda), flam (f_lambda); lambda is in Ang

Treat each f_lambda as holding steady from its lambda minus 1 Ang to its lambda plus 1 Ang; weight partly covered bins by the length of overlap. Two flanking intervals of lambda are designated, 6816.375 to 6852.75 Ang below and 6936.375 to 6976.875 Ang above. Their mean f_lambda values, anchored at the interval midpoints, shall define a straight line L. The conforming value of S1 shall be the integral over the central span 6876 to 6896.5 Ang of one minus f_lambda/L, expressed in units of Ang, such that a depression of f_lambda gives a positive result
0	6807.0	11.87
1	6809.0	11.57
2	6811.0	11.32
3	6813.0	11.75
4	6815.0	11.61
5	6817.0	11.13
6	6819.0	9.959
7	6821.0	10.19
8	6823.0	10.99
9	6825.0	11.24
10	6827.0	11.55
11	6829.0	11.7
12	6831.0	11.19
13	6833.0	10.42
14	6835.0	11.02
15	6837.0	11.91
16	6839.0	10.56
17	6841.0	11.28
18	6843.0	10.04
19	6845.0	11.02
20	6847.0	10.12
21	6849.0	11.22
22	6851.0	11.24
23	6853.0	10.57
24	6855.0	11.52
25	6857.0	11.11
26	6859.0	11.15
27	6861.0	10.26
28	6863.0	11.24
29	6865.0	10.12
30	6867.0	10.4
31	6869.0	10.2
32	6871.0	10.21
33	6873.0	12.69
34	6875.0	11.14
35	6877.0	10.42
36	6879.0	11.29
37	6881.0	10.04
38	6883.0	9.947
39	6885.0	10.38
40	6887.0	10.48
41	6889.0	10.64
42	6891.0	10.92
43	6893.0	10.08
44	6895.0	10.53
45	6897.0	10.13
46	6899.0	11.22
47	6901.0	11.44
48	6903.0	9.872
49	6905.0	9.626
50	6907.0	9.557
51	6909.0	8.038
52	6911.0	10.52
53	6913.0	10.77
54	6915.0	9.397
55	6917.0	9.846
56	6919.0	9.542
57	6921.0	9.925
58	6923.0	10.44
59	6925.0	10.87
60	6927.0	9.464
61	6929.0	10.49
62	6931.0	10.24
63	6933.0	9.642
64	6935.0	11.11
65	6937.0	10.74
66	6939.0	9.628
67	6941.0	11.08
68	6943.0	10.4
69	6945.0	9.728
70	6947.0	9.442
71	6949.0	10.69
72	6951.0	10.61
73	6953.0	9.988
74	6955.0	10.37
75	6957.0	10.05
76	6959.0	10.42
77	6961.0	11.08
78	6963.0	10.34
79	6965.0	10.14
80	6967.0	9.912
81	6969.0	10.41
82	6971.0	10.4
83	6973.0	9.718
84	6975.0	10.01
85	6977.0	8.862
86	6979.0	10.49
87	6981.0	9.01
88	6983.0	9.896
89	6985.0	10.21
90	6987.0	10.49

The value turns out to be 0.3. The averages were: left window 10.9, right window 10.2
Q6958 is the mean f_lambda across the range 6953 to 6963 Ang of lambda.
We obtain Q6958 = 10.4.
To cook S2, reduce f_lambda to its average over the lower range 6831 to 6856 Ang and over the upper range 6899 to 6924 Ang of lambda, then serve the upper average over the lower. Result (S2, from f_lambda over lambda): 0.91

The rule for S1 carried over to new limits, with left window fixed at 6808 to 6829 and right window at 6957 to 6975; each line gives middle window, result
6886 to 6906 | 0.4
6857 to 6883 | 0.2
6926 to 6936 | 0.3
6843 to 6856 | 0.1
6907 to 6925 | 1.2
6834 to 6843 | 0.0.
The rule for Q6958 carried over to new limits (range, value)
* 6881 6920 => 10.2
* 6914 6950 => 10.1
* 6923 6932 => 10.3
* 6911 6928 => 10.1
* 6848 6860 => 11.1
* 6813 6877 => 10.9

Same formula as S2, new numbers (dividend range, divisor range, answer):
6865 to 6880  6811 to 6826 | 0.99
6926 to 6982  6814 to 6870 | 0.93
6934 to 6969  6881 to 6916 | 1.01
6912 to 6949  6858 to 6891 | 0.95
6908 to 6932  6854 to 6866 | 0.91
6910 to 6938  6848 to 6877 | 0.94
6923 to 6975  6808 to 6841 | 0.92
